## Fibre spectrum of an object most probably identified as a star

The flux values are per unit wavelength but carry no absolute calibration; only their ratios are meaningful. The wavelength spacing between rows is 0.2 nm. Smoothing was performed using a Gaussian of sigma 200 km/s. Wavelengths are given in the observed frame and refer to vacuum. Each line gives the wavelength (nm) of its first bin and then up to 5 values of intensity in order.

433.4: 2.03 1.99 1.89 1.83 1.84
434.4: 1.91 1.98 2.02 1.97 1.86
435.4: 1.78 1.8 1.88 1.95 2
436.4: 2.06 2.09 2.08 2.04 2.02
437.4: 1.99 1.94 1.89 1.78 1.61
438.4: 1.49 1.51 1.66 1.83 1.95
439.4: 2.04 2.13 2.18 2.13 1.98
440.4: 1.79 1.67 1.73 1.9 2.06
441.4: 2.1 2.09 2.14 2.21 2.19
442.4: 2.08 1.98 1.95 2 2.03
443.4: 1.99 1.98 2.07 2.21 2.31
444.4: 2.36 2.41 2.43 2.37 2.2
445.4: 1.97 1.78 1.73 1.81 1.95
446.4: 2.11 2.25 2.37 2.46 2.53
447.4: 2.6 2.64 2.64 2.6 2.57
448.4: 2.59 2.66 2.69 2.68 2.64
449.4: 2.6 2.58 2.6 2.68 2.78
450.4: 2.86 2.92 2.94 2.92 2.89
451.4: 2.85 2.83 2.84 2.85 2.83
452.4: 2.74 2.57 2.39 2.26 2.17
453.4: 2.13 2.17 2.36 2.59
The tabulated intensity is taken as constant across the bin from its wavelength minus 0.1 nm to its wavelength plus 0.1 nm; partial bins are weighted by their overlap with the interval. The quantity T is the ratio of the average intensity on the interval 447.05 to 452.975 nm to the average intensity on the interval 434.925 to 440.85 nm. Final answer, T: 1.42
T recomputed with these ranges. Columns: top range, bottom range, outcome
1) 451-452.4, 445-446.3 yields 1.47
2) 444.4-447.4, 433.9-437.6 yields 1.12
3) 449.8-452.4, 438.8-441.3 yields 1.46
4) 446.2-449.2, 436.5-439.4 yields 1.35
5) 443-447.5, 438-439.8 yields 1.21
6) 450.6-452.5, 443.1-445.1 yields 1.29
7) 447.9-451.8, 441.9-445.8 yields 1.29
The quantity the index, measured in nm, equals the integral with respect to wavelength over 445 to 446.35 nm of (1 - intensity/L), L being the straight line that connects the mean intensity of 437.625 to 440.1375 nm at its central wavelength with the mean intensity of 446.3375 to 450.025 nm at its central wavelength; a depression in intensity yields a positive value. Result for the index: 0.24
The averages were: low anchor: 1.85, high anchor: 2.55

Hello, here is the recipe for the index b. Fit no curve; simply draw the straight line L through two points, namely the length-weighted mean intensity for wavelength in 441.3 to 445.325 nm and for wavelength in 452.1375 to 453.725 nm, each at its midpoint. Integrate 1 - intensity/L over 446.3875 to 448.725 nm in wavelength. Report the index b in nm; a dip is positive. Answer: -0.265 nm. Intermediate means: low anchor 2.15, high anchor 2.4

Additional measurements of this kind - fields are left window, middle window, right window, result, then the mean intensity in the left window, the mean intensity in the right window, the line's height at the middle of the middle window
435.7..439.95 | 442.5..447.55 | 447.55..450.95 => 0.51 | 1.91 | 2.69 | 2.4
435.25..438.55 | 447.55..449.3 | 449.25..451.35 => 0.01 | 1.89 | 2.78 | 2.65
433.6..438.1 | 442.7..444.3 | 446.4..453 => 0.18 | 1.94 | 2.66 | 2.34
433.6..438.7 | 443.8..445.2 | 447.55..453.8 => 0.00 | 1.89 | 2.64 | 2.32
